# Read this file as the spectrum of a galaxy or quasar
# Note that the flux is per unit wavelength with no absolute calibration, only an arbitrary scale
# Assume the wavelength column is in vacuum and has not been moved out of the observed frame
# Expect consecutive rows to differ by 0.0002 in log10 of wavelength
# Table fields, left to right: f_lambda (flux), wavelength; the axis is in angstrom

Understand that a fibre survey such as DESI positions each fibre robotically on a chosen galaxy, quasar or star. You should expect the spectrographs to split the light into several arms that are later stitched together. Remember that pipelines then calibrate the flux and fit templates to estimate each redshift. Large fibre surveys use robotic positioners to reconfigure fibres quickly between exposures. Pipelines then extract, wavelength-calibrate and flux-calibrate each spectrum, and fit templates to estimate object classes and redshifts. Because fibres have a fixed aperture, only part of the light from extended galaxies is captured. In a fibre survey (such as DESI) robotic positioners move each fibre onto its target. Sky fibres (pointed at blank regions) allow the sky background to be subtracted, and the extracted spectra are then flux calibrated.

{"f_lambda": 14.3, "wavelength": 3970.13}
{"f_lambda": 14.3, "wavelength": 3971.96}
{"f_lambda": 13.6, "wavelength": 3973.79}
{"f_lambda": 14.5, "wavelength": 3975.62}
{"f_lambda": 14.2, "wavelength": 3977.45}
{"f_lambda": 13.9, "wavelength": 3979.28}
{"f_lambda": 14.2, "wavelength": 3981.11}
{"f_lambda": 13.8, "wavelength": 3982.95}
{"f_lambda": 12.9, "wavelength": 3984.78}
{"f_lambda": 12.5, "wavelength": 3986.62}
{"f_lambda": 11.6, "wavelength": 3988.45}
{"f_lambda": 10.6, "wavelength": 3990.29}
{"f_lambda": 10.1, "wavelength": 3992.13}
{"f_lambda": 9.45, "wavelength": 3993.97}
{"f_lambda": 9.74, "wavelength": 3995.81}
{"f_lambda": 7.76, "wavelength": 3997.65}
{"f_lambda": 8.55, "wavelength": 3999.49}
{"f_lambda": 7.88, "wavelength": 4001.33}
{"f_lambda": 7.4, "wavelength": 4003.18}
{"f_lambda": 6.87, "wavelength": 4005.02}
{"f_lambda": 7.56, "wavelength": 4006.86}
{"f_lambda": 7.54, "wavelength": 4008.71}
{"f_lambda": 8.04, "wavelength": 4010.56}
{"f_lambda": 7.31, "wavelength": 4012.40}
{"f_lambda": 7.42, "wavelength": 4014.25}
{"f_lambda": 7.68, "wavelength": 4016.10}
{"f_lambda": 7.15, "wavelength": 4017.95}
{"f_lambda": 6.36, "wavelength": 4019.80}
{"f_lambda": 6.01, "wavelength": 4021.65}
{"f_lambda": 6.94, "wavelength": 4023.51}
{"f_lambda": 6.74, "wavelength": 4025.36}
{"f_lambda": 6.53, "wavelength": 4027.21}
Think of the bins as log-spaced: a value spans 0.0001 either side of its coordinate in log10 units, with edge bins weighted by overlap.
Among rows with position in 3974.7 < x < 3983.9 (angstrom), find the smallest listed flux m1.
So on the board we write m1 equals 13.8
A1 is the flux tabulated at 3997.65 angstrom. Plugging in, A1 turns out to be 7.76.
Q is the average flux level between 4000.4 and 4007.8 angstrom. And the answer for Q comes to 7.43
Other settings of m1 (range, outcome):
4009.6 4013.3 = 7.31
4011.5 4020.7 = 6.36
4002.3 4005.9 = 6.87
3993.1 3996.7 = 9.45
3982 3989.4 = 11.6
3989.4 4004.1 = 7.4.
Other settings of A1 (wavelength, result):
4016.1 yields 7.68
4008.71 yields 7.54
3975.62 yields 14.5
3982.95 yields 13.8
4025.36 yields 6.74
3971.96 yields 14.3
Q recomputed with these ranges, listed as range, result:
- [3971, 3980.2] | 14.1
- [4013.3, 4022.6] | 6.92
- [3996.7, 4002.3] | 8.06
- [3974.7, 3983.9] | 14.1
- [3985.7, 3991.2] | 11.6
